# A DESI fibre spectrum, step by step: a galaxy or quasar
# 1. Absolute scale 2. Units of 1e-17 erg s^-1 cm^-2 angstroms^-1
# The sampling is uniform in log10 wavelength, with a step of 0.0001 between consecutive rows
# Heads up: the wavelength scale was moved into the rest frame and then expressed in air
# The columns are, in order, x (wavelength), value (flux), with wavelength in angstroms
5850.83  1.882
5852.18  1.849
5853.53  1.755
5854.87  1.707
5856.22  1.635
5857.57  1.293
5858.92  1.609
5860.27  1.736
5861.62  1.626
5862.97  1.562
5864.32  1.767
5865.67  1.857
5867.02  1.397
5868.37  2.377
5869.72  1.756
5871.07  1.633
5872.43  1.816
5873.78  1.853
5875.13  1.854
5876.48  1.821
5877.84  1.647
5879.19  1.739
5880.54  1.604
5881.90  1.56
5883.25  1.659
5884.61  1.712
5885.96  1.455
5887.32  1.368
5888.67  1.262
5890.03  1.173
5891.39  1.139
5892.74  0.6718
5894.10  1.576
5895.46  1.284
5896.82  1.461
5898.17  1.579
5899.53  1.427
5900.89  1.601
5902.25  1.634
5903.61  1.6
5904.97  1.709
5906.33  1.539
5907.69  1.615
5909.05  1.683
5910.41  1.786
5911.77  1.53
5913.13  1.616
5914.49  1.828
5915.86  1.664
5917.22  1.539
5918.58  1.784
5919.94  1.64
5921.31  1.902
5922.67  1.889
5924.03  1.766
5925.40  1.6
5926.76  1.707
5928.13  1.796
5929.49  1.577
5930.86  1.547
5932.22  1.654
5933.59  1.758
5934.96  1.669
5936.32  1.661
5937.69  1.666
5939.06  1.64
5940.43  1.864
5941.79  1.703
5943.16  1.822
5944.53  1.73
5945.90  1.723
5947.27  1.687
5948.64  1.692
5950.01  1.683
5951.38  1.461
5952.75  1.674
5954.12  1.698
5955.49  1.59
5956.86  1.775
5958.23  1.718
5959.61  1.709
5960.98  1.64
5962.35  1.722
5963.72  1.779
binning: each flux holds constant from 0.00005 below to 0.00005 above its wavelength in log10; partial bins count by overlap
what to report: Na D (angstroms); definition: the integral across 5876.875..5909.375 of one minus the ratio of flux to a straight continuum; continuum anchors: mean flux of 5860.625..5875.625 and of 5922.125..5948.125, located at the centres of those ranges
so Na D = 4.8 angstroms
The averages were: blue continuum 1.77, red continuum 1.71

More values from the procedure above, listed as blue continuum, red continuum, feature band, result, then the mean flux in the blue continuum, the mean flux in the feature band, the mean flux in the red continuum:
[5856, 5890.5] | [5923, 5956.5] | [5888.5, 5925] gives 2.43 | 1.65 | 1.56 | 1.69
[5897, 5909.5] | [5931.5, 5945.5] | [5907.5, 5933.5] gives -0.65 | 1.59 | 1.69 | 1.72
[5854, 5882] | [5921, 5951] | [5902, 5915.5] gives 0.44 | 1.71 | 1.65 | 1.71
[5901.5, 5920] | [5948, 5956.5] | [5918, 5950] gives -1.35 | 1.66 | 1.72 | 1.64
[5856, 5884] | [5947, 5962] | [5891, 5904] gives 2.26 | 1.71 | 1.4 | 1.67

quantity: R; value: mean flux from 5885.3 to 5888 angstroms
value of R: 1.41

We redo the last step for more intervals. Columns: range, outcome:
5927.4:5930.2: 1.68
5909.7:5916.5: 1.68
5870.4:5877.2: 1.79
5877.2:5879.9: 1.7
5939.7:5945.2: 1.78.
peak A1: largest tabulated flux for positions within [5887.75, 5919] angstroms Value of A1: 1.828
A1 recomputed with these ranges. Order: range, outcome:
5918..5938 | 1.902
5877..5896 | 1.739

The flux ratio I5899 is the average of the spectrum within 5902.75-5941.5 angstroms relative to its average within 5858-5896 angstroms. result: 1.1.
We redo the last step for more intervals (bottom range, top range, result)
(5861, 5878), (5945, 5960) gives 0.95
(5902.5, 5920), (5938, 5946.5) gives 1.05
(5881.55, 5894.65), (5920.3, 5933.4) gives 1.27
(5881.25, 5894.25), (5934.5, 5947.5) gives 1.27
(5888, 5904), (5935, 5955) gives 1.24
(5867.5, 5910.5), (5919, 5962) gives 1.08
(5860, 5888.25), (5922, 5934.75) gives 1.00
